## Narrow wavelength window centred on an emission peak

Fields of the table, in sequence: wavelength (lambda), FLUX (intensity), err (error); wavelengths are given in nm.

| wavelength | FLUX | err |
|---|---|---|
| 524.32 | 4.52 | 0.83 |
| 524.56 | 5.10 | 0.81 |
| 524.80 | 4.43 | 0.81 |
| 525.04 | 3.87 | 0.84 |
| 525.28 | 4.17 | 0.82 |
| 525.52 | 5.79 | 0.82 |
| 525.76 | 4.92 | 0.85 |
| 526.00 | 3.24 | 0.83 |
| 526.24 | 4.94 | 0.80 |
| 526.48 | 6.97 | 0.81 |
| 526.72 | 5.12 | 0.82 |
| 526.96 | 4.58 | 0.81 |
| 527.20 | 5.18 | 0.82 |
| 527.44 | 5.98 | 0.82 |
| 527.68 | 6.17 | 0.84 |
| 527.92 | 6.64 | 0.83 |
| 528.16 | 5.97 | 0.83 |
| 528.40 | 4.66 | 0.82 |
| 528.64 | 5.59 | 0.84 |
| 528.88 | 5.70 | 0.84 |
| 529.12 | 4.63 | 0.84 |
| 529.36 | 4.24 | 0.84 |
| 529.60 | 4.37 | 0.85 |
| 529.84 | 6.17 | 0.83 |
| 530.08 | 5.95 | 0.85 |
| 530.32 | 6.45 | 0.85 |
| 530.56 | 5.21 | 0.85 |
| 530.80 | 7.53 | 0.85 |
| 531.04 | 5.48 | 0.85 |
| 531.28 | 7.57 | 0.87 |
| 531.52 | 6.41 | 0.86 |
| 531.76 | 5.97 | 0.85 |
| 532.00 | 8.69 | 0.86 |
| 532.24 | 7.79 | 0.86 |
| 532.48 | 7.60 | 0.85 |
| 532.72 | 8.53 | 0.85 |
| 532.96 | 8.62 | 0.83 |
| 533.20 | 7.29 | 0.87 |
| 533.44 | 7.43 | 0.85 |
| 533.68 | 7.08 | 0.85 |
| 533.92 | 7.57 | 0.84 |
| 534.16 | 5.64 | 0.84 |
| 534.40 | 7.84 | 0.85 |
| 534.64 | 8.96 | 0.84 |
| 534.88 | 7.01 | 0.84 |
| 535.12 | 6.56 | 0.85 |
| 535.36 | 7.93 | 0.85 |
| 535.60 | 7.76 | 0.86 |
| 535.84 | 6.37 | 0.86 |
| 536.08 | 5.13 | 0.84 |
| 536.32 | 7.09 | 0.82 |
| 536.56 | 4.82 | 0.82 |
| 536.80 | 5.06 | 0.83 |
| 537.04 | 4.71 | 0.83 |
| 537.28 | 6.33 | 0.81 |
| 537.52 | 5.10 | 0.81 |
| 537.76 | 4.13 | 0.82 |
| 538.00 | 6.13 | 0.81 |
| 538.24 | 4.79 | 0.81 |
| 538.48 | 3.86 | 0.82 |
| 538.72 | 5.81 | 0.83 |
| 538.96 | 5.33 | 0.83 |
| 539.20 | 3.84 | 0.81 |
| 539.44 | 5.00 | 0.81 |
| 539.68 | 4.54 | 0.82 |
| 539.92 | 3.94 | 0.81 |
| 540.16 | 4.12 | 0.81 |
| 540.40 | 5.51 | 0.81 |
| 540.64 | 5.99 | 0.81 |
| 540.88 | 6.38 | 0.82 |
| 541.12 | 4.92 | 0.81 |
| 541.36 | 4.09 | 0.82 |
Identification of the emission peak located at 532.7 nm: Mg II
